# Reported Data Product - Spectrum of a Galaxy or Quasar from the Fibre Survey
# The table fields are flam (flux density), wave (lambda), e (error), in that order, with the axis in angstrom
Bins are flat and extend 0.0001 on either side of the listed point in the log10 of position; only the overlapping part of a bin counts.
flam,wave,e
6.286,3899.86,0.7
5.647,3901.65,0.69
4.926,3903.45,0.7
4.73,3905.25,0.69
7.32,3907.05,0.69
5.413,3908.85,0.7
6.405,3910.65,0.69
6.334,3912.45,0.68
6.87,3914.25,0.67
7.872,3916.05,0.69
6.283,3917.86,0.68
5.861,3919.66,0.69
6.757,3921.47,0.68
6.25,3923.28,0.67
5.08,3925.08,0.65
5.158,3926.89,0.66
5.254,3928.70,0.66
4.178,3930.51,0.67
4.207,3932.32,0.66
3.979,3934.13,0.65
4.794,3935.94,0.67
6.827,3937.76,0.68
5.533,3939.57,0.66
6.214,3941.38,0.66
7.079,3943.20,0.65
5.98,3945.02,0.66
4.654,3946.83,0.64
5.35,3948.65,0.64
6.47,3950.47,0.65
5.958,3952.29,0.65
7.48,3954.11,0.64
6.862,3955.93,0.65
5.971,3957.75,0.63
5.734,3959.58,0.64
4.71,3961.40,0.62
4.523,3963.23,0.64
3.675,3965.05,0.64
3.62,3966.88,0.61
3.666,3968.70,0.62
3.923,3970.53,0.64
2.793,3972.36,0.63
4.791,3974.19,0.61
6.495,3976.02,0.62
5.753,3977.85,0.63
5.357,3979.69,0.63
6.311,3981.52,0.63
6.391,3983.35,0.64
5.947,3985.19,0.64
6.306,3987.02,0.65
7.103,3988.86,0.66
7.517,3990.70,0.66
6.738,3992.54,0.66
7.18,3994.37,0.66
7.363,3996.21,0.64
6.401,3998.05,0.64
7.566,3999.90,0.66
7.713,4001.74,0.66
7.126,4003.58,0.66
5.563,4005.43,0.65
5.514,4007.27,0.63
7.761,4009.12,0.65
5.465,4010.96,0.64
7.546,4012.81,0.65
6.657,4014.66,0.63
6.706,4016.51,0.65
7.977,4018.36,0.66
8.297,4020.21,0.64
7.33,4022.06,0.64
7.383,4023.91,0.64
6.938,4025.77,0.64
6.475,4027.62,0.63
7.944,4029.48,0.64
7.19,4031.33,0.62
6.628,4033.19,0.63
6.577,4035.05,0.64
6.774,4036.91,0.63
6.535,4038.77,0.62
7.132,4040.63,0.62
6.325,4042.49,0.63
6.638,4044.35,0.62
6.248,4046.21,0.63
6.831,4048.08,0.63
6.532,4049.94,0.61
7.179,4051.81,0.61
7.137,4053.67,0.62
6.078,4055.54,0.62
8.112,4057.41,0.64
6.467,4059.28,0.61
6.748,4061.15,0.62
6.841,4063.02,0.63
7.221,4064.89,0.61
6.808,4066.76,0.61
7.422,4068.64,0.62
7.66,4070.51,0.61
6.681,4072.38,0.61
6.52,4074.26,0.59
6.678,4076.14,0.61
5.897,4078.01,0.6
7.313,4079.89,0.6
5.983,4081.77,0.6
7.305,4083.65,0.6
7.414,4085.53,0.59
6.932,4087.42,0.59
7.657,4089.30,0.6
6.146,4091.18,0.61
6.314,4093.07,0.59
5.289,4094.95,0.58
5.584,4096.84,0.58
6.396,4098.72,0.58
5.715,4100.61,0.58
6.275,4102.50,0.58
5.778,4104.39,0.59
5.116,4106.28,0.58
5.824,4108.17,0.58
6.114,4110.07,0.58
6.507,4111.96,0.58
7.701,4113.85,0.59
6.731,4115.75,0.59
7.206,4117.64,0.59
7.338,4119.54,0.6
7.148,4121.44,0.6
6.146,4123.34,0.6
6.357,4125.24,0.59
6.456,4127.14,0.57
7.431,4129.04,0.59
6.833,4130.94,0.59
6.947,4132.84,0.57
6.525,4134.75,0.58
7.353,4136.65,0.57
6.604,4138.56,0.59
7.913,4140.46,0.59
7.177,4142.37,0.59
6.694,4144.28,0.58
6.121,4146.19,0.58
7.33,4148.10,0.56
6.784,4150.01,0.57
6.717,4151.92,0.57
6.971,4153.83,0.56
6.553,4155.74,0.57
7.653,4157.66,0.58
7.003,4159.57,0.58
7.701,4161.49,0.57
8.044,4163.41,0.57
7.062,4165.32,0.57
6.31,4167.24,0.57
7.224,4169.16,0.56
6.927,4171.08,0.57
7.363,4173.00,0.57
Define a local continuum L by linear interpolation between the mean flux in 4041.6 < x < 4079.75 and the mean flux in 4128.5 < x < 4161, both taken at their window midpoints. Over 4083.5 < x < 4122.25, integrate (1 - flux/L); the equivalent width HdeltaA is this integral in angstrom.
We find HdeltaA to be 2.3 angstrom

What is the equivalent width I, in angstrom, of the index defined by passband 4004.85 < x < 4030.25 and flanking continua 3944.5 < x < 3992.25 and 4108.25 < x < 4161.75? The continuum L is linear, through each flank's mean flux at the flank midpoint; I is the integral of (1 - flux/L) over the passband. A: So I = -4.48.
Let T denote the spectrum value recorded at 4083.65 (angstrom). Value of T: 7.305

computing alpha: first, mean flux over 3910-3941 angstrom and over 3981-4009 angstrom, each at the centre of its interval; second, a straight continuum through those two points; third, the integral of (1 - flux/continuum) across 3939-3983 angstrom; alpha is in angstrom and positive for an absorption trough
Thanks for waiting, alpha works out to 6.1 angstrom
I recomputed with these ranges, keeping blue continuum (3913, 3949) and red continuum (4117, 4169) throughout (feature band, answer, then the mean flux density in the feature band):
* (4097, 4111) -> 1.8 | 5.87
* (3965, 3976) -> 3.7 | 3.97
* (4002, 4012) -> -0.4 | 6.4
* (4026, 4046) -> -1.5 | 6.81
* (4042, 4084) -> -2.0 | 6.81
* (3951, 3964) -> -0.1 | 5.92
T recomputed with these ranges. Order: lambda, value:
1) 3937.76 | 6.827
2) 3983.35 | 6.391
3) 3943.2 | 7.079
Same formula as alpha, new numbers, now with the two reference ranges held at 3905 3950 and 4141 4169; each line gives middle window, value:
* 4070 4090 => -0.80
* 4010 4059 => -4.36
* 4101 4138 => 1.25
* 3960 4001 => 2.96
